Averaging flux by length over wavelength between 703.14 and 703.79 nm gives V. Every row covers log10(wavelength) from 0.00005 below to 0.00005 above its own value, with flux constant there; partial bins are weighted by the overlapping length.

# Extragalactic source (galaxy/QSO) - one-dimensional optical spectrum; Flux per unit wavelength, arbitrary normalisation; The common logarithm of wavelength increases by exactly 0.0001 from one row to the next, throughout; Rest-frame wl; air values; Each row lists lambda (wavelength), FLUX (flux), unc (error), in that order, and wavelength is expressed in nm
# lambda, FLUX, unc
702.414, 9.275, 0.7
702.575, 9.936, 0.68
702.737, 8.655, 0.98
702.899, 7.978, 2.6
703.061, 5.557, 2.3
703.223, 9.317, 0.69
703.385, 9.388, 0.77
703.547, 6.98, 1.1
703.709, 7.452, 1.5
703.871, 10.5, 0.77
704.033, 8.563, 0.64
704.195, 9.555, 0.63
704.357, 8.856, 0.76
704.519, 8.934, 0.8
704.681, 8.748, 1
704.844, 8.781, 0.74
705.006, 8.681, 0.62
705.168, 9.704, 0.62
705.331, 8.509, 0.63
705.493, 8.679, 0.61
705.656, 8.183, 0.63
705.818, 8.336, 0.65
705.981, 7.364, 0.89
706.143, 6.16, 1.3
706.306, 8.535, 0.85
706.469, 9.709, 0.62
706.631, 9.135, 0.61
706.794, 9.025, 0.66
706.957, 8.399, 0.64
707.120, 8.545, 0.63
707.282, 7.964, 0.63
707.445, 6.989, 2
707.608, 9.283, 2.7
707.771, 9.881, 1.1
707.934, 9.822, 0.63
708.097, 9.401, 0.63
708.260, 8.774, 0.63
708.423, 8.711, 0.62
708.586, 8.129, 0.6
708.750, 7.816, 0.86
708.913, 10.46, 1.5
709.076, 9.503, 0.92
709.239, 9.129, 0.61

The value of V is 8.27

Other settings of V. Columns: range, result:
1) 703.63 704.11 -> 8.85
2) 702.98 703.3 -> 7.41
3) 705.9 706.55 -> 7.94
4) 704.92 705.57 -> 8.9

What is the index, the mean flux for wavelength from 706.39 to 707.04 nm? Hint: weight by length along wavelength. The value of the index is 9.06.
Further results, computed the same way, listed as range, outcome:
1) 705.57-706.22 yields 7.53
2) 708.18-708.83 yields 8.35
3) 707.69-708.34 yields 9.47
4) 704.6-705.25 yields 8.97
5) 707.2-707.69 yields 8.09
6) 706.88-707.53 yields 7.98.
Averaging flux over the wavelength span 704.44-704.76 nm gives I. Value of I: 8.85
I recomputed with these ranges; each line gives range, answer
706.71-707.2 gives 8.65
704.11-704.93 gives 8.97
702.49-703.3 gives 8.29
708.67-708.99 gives 9.13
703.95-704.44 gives 9.01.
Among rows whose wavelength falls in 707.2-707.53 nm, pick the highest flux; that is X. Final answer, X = 7.964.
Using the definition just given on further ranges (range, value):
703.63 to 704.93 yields 10.5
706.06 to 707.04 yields 9.709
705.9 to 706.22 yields 7.364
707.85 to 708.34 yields 9.822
